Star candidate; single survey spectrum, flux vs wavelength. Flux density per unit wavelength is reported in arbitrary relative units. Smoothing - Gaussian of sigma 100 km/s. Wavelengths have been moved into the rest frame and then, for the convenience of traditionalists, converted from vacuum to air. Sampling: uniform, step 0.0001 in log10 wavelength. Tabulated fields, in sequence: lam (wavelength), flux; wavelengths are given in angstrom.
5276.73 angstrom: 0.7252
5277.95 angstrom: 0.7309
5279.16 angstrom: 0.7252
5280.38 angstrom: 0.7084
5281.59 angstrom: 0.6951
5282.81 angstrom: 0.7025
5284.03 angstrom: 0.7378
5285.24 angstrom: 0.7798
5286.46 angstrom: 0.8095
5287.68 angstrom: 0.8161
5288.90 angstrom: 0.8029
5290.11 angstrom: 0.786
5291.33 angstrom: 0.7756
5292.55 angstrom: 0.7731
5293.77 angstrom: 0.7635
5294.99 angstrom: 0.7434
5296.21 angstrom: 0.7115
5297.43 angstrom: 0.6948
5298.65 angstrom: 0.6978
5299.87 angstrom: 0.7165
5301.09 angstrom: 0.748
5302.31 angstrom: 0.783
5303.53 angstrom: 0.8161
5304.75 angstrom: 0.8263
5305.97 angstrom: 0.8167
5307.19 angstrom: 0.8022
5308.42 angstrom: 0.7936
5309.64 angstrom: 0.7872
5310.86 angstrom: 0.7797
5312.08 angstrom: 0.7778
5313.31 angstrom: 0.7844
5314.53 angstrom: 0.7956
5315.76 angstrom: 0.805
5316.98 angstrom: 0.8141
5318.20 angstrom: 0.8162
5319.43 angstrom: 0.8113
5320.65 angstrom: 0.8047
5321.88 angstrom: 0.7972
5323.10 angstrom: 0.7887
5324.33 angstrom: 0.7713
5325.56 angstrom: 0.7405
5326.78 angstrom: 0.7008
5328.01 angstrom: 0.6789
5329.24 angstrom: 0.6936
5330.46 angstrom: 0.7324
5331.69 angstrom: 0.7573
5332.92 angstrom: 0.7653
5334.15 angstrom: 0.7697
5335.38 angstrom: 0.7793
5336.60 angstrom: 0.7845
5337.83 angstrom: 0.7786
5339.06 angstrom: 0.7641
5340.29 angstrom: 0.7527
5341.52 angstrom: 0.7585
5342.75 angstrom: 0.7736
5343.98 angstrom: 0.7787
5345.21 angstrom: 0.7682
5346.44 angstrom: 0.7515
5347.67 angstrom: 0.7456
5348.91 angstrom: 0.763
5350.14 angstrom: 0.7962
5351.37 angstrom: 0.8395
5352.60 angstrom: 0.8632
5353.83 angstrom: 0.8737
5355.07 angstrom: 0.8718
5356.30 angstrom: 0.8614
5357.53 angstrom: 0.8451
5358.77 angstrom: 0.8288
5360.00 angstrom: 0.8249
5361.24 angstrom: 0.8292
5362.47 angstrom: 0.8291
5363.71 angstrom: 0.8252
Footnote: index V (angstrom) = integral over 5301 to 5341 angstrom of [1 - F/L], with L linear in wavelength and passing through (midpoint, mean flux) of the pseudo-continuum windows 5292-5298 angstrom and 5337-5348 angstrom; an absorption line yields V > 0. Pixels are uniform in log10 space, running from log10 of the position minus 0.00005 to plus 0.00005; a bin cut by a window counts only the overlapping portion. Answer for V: -1.32 angstrom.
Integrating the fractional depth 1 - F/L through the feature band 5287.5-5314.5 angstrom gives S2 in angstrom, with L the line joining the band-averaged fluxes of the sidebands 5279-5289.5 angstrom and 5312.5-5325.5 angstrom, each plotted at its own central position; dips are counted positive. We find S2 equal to 0.1 angstrom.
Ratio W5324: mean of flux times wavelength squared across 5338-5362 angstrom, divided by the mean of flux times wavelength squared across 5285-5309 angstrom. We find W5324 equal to 1.1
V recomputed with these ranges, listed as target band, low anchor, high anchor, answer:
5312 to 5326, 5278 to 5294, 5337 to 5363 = -0.2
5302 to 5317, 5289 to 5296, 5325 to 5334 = -1.0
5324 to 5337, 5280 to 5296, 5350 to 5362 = 1.1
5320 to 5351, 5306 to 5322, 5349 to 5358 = 2.4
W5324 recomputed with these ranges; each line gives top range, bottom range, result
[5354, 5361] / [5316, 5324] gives 1.07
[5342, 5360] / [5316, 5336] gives 1.07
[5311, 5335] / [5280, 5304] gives 1.03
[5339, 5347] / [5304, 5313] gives 0.97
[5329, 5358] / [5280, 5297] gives 1.06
